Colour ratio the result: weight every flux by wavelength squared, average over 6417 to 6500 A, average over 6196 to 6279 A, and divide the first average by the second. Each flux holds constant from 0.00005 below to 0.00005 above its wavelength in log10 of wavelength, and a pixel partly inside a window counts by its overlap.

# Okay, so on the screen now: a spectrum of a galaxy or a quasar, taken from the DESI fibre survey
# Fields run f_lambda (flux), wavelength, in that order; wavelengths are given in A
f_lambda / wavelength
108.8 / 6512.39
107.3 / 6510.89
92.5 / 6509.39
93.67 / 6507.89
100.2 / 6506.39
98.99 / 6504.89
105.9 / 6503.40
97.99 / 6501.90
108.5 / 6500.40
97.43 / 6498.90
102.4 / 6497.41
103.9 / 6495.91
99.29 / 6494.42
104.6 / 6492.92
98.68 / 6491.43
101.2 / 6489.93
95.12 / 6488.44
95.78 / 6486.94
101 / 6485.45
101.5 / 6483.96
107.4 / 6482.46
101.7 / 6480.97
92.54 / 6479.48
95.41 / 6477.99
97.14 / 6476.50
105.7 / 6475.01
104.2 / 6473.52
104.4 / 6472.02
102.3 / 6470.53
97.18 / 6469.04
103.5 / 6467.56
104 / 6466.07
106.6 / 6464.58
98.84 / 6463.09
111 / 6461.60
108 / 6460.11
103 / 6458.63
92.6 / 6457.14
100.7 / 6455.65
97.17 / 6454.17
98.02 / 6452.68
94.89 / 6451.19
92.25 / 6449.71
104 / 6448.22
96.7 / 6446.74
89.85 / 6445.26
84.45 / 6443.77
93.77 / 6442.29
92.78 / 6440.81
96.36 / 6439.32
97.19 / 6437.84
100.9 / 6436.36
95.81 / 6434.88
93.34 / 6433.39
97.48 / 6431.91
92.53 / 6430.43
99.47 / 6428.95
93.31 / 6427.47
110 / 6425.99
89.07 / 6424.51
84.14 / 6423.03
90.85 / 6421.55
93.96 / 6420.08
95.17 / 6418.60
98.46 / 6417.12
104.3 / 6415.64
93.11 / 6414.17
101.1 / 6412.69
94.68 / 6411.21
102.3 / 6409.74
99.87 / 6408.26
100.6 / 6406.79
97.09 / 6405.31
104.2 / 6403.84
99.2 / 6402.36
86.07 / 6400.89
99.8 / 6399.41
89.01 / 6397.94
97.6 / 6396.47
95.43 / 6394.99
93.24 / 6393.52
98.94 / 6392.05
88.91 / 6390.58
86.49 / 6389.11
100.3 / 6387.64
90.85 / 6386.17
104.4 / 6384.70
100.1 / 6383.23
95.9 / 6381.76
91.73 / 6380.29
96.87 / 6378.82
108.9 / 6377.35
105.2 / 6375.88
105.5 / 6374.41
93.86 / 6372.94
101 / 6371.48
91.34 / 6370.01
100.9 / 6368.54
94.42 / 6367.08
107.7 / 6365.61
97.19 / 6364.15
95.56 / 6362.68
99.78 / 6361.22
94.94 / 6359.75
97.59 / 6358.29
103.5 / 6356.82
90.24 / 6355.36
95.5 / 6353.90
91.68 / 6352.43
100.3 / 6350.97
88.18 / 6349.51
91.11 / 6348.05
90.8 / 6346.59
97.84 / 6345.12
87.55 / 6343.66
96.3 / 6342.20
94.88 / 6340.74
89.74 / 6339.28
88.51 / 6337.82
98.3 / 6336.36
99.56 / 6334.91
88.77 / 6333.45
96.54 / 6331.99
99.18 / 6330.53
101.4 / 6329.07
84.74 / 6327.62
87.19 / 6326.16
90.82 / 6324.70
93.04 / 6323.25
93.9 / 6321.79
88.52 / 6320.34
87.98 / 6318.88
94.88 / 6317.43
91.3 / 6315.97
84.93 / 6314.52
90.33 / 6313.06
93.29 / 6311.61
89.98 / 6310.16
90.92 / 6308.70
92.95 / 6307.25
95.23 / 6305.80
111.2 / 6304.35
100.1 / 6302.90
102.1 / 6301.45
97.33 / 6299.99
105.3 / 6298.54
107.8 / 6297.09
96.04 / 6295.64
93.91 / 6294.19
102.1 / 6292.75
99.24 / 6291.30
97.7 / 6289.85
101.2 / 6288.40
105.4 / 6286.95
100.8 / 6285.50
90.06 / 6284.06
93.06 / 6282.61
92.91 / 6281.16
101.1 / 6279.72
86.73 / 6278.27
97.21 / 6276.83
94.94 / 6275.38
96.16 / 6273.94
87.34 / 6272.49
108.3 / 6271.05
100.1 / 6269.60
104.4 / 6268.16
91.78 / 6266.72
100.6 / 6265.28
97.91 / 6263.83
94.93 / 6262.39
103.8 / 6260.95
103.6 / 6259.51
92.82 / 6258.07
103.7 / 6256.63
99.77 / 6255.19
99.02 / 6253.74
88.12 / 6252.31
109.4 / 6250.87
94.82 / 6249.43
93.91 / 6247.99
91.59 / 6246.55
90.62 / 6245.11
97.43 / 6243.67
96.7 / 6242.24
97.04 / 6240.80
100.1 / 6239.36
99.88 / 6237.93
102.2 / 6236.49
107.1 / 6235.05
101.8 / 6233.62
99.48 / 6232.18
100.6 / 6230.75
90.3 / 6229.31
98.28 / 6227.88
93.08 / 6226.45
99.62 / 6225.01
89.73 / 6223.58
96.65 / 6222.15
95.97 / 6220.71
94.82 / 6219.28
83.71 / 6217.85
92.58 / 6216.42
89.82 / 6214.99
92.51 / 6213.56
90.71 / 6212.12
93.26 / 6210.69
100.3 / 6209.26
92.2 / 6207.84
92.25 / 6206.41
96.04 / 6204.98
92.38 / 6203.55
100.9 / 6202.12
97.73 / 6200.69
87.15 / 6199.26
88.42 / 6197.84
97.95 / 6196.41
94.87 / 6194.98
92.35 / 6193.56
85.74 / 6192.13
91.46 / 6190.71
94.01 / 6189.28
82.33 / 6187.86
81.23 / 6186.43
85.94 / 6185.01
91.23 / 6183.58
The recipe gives 1.10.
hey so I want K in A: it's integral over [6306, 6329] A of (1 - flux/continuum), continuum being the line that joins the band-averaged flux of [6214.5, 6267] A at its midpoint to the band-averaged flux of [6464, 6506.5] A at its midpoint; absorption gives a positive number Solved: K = 1.76 A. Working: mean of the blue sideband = 96.9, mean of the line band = 90.8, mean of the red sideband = 101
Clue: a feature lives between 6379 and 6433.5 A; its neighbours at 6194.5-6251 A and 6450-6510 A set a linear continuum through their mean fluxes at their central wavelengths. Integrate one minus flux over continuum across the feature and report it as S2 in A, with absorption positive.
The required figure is 1.7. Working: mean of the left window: 95.4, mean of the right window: 101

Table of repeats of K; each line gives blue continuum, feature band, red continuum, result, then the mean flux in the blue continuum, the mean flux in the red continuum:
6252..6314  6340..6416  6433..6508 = 1.4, 97.7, 99.5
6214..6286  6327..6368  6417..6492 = 0.9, 96.7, 98.1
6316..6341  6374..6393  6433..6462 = -0.6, 92.7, 97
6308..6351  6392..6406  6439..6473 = 0.0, 92.2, 98.8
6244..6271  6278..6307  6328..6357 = -0.8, 98.1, 94.2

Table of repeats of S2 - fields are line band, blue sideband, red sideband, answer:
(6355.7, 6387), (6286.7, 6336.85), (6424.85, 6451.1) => -1.01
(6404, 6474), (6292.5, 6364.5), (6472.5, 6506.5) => 0.67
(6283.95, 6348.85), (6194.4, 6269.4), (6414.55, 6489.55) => 1.22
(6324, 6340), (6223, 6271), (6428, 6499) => 0.87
